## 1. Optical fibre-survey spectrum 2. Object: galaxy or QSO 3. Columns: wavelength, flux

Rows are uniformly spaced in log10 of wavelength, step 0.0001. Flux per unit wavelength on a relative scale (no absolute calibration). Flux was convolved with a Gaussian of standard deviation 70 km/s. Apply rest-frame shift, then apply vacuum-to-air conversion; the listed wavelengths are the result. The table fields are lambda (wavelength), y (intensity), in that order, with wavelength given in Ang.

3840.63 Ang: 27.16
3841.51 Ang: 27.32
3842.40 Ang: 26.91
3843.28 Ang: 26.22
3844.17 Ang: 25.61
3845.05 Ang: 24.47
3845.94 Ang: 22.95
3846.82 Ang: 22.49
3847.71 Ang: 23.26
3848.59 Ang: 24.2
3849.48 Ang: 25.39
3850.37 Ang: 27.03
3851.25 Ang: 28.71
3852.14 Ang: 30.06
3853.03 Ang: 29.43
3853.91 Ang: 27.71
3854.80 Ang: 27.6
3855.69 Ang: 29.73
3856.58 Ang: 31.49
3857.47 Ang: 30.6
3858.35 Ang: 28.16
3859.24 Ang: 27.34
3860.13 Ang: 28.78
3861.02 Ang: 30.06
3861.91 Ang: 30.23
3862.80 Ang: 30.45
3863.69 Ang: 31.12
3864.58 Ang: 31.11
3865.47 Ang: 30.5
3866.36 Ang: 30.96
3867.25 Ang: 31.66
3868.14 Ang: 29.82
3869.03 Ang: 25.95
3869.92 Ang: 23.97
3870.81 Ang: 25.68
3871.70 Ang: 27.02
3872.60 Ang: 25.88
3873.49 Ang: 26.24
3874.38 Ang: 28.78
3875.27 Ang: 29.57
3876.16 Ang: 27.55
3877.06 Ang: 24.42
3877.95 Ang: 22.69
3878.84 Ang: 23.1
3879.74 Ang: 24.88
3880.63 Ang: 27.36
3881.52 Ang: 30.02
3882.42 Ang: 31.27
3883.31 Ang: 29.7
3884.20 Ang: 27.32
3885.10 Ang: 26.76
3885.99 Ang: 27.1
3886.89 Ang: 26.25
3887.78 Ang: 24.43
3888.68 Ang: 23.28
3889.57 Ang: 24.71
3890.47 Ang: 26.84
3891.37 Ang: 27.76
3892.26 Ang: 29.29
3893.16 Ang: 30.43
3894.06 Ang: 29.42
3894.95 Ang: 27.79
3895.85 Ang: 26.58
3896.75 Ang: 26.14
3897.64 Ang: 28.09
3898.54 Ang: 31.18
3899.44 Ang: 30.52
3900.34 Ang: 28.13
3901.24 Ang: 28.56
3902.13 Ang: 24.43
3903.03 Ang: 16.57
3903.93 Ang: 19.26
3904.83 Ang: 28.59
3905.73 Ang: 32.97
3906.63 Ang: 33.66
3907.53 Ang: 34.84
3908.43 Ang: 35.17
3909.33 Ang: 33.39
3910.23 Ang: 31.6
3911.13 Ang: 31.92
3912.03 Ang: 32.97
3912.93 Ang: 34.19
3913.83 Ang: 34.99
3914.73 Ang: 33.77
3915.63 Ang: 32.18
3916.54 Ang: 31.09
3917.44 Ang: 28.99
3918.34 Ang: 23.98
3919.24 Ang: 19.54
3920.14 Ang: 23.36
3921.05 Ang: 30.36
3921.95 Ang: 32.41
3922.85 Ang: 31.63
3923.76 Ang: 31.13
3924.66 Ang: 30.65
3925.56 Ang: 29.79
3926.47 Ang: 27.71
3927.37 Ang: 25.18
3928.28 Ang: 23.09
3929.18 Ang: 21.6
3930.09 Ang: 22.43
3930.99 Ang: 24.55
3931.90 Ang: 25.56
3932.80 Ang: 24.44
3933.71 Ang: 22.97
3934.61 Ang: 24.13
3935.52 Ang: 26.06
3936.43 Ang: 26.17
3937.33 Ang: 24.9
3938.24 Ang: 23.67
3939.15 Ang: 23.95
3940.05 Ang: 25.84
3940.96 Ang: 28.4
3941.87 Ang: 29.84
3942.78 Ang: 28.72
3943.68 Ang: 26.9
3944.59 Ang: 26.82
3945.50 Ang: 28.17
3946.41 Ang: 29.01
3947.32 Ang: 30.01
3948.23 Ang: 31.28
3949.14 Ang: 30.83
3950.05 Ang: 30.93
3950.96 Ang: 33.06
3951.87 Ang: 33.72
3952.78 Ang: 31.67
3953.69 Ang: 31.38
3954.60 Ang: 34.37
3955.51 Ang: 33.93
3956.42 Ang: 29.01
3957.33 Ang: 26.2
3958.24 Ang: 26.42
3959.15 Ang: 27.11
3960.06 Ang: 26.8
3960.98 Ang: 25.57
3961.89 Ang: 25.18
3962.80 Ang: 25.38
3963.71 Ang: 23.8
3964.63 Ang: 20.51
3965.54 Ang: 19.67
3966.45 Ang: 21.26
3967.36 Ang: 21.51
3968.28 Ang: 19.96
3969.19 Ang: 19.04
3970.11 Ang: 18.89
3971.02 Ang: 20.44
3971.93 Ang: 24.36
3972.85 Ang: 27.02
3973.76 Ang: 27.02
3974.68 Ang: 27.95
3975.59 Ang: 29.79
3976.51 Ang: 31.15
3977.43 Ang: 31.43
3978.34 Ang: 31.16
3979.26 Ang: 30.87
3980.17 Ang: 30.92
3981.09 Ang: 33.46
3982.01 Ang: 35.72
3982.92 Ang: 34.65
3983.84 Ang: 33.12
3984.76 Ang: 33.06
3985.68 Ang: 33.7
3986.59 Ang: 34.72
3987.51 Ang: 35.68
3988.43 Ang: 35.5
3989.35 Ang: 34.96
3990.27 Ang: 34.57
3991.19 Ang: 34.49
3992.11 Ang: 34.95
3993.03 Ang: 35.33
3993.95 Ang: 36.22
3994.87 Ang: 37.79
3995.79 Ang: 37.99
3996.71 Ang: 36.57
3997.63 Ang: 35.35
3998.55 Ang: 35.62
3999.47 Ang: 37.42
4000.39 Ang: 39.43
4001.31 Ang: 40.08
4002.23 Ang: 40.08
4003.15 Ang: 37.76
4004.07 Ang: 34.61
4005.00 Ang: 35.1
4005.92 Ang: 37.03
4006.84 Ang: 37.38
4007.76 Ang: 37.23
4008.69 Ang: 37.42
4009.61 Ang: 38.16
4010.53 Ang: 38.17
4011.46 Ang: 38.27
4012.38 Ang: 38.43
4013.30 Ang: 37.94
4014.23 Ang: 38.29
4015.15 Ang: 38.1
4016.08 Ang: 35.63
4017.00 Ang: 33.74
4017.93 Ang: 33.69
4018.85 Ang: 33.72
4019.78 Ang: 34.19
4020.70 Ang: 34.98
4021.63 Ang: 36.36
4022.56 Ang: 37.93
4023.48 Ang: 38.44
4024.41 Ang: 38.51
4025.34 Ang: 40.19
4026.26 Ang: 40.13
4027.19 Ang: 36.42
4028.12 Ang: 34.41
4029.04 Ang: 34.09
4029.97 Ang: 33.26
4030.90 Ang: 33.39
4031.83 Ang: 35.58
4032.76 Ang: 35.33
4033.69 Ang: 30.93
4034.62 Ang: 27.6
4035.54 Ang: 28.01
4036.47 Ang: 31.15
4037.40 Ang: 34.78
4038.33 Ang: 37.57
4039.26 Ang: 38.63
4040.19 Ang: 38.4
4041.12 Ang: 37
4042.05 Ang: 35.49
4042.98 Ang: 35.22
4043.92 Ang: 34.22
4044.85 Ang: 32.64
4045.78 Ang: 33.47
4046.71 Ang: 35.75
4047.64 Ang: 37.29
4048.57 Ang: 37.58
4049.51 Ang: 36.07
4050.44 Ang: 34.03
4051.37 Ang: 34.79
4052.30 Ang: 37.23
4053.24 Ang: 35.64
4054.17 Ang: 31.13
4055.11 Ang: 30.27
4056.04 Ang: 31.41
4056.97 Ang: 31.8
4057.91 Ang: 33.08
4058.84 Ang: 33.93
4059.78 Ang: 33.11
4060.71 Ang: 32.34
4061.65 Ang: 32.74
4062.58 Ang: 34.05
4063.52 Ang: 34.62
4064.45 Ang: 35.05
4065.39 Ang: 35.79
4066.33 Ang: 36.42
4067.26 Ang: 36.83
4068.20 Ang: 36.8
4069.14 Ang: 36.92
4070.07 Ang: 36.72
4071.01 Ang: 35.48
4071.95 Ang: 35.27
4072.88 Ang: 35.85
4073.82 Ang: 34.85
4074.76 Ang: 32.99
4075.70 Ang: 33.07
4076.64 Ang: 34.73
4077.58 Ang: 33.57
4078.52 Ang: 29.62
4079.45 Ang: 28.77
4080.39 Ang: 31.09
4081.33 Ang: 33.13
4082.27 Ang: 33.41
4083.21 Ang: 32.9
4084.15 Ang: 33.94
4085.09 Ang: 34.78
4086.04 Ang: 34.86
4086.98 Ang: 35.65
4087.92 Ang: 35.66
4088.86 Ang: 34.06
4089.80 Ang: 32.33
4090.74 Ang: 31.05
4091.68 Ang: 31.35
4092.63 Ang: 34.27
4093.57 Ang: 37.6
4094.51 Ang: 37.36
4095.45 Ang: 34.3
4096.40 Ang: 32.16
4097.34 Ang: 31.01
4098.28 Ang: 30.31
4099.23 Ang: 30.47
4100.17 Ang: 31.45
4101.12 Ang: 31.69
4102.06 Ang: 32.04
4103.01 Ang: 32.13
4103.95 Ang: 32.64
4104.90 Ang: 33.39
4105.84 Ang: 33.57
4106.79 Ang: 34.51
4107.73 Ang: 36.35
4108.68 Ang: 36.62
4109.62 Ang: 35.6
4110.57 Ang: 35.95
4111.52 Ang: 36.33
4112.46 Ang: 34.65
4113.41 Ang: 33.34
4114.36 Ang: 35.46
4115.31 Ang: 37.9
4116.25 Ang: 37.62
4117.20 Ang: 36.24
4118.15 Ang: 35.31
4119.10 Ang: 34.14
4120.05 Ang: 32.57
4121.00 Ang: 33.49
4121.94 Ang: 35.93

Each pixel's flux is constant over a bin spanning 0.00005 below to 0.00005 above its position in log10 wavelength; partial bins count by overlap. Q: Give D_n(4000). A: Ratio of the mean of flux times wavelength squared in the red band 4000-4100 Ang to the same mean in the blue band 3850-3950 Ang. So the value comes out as 1.34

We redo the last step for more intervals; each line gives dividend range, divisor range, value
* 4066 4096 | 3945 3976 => 1.36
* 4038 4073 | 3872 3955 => 1.34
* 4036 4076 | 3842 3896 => 1.39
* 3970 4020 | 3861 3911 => 1.30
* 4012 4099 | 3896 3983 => 1.31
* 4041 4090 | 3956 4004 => 1.17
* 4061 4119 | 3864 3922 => 1.33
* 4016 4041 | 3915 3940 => 1.40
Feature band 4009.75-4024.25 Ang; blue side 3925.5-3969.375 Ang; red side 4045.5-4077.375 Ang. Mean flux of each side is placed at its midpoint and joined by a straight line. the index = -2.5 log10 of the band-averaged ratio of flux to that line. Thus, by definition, -0.165 mag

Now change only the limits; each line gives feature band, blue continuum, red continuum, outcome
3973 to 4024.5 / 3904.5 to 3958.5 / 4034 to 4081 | -0.11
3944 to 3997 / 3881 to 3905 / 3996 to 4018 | 0.15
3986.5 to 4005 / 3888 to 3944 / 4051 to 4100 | -0.18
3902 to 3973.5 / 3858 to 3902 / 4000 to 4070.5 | 0.12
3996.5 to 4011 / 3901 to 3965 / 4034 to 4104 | -0.20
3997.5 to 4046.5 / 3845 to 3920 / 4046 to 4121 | -0.12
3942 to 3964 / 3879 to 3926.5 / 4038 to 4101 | 0.05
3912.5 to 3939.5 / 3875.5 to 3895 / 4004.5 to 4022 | 0.11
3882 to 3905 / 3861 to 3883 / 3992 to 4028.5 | 0.09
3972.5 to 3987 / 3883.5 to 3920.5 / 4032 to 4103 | -0.02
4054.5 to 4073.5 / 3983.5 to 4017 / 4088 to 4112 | 0.01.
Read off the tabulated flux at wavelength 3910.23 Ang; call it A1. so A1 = 31.6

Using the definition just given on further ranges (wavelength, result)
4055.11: 30.27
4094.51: 37.36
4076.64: 34.73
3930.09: 22.43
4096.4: 32.16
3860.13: 28.78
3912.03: 32.97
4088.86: 34.06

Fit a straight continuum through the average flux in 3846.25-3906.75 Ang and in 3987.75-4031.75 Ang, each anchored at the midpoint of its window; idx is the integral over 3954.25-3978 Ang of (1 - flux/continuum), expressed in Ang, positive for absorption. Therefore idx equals 5.7 Ang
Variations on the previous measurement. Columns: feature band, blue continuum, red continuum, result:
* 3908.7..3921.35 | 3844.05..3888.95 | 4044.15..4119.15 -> -0.6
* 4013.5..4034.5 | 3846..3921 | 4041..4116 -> -2.1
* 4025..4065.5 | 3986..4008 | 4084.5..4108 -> 0.6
